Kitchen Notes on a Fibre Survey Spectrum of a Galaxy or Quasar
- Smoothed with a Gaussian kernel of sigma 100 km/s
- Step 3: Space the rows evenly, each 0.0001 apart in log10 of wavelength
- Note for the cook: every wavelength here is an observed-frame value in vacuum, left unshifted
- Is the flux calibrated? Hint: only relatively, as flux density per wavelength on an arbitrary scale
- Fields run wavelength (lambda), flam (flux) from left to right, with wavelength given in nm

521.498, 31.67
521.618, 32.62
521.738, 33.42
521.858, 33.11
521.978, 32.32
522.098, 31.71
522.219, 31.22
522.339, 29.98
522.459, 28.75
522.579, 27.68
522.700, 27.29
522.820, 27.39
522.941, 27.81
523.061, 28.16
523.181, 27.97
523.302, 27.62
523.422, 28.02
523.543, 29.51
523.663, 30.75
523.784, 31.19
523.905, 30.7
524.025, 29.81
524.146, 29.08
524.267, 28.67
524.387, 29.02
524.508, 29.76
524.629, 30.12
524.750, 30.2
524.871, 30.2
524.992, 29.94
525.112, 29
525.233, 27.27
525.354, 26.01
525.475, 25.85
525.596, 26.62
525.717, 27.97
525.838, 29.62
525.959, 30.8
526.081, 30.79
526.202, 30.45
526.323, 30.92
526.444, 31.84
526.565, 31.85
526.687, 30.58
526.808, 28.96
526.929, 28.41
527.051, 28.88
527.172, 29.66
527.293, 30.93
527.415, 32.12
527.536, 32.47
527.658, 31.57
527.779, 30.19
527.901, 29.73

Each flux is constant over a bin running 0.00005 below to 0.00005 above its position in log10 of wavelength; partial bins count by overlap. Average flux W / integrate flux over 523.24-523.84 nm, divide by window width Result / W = 29.4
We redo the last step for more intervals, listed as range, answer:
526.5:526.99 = 30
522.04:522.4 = 30.9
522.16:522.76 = 29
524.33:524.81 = 29.7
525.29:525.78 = 26.6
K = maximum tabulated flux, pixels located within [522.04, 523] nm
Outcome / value 31.71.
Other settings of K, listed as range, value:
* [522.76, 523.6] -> 29.51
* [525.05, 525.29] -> 29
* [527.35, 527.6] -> 32.47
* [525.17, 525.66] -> 27.27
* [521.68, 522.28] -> 33.42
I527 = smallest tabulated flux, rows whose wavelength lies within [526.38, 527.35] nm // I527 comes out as 28.41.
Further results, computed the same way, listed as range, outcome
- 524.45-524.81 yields 29.76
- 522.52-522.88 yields 27.29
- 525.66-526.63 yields 27.97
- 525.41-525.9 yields 25.85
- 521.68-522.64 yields 27.68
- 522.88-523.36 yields 27.62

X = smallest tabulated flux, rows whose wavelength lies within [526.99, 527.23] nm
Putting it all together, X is 28.88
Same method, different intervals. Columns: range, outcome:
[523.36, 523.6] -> 28.02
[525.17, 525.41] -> 26.01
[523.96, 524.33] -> 28.67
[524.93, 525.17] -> 29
